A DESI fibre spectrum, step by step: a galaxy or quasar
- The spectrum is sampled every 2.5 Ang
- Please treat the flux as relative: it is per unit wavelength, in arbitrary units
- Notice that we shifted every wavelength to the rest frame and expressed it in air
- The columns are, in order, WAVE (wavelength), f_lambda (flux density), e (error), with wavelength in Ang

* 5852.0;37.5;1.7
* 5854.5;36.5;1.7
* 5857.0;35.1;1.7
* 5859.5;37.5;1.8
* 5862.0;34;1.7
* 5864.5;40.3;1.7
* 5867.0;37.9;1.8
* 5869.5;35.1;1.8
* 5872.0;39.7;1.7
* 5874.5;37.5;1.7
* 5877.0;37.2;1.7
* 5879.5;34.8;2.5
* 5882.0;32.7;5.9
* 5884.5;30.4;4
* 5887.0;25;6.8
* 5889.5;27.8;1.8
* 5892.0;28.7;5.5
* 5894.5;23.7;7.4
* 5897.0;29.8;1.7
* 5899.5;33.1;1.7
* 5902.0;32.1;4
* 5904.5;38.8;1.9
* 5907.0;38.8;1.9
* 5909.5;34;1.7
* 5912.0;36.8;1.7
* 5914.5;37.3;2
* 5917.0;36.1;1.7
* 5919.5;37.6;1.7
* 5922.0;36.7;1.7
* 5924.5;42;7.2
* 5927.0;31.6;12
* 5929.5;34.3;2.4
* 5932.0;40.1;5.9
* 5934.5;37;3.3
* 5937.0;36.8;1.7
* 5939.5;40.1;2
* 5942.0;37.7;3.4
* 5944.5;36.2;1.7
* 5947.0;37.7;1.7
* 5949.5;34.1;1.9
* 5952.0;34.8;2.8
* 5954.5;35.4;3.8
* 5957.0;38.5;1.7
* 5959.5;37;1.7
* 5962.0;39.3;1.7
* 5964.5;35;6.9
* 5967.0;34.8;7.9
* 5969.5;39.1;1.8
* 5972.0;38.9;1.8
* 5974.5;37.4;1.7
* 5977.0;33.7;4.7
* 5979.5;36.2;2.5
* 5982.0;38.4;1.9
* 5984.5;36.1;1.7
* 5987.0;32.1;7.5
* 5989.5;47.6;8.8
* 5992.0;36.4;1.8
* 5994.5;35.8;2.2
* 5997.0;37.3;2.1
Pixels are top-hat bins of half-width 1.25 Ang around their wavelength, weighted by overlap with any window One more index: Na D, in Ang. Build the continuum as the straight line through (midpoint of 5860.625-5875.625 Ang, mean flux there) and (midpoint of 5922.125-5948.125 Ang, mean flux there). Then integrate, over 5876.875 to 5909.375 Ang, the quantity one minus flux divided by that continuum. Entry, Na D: 5.0 Ang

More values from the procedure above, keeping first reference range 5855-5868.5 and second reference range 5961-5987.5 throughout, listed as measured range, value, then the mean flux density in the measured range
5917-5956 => -0.1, 36.8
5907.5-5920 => 0.1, 36.4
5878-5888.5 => 1.7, 30.8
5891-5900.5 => 2.1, 28.7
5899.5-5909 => 0.2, 35.9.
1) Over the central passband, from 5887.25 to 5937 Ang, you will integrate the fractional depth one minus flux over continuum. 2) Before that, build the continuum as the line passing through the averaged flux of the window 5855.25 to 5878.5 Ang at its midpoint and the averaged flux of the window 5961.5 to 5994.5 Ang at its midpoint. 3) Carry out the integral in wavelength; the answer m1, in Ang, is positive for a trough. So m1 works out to 3.7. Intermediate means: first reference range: 37.1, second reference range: 37.2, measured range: 34.4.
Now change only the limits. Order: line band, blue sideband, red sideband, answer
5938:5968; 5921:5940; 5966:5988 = 0.1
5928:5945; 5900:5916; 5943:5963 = -0.5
